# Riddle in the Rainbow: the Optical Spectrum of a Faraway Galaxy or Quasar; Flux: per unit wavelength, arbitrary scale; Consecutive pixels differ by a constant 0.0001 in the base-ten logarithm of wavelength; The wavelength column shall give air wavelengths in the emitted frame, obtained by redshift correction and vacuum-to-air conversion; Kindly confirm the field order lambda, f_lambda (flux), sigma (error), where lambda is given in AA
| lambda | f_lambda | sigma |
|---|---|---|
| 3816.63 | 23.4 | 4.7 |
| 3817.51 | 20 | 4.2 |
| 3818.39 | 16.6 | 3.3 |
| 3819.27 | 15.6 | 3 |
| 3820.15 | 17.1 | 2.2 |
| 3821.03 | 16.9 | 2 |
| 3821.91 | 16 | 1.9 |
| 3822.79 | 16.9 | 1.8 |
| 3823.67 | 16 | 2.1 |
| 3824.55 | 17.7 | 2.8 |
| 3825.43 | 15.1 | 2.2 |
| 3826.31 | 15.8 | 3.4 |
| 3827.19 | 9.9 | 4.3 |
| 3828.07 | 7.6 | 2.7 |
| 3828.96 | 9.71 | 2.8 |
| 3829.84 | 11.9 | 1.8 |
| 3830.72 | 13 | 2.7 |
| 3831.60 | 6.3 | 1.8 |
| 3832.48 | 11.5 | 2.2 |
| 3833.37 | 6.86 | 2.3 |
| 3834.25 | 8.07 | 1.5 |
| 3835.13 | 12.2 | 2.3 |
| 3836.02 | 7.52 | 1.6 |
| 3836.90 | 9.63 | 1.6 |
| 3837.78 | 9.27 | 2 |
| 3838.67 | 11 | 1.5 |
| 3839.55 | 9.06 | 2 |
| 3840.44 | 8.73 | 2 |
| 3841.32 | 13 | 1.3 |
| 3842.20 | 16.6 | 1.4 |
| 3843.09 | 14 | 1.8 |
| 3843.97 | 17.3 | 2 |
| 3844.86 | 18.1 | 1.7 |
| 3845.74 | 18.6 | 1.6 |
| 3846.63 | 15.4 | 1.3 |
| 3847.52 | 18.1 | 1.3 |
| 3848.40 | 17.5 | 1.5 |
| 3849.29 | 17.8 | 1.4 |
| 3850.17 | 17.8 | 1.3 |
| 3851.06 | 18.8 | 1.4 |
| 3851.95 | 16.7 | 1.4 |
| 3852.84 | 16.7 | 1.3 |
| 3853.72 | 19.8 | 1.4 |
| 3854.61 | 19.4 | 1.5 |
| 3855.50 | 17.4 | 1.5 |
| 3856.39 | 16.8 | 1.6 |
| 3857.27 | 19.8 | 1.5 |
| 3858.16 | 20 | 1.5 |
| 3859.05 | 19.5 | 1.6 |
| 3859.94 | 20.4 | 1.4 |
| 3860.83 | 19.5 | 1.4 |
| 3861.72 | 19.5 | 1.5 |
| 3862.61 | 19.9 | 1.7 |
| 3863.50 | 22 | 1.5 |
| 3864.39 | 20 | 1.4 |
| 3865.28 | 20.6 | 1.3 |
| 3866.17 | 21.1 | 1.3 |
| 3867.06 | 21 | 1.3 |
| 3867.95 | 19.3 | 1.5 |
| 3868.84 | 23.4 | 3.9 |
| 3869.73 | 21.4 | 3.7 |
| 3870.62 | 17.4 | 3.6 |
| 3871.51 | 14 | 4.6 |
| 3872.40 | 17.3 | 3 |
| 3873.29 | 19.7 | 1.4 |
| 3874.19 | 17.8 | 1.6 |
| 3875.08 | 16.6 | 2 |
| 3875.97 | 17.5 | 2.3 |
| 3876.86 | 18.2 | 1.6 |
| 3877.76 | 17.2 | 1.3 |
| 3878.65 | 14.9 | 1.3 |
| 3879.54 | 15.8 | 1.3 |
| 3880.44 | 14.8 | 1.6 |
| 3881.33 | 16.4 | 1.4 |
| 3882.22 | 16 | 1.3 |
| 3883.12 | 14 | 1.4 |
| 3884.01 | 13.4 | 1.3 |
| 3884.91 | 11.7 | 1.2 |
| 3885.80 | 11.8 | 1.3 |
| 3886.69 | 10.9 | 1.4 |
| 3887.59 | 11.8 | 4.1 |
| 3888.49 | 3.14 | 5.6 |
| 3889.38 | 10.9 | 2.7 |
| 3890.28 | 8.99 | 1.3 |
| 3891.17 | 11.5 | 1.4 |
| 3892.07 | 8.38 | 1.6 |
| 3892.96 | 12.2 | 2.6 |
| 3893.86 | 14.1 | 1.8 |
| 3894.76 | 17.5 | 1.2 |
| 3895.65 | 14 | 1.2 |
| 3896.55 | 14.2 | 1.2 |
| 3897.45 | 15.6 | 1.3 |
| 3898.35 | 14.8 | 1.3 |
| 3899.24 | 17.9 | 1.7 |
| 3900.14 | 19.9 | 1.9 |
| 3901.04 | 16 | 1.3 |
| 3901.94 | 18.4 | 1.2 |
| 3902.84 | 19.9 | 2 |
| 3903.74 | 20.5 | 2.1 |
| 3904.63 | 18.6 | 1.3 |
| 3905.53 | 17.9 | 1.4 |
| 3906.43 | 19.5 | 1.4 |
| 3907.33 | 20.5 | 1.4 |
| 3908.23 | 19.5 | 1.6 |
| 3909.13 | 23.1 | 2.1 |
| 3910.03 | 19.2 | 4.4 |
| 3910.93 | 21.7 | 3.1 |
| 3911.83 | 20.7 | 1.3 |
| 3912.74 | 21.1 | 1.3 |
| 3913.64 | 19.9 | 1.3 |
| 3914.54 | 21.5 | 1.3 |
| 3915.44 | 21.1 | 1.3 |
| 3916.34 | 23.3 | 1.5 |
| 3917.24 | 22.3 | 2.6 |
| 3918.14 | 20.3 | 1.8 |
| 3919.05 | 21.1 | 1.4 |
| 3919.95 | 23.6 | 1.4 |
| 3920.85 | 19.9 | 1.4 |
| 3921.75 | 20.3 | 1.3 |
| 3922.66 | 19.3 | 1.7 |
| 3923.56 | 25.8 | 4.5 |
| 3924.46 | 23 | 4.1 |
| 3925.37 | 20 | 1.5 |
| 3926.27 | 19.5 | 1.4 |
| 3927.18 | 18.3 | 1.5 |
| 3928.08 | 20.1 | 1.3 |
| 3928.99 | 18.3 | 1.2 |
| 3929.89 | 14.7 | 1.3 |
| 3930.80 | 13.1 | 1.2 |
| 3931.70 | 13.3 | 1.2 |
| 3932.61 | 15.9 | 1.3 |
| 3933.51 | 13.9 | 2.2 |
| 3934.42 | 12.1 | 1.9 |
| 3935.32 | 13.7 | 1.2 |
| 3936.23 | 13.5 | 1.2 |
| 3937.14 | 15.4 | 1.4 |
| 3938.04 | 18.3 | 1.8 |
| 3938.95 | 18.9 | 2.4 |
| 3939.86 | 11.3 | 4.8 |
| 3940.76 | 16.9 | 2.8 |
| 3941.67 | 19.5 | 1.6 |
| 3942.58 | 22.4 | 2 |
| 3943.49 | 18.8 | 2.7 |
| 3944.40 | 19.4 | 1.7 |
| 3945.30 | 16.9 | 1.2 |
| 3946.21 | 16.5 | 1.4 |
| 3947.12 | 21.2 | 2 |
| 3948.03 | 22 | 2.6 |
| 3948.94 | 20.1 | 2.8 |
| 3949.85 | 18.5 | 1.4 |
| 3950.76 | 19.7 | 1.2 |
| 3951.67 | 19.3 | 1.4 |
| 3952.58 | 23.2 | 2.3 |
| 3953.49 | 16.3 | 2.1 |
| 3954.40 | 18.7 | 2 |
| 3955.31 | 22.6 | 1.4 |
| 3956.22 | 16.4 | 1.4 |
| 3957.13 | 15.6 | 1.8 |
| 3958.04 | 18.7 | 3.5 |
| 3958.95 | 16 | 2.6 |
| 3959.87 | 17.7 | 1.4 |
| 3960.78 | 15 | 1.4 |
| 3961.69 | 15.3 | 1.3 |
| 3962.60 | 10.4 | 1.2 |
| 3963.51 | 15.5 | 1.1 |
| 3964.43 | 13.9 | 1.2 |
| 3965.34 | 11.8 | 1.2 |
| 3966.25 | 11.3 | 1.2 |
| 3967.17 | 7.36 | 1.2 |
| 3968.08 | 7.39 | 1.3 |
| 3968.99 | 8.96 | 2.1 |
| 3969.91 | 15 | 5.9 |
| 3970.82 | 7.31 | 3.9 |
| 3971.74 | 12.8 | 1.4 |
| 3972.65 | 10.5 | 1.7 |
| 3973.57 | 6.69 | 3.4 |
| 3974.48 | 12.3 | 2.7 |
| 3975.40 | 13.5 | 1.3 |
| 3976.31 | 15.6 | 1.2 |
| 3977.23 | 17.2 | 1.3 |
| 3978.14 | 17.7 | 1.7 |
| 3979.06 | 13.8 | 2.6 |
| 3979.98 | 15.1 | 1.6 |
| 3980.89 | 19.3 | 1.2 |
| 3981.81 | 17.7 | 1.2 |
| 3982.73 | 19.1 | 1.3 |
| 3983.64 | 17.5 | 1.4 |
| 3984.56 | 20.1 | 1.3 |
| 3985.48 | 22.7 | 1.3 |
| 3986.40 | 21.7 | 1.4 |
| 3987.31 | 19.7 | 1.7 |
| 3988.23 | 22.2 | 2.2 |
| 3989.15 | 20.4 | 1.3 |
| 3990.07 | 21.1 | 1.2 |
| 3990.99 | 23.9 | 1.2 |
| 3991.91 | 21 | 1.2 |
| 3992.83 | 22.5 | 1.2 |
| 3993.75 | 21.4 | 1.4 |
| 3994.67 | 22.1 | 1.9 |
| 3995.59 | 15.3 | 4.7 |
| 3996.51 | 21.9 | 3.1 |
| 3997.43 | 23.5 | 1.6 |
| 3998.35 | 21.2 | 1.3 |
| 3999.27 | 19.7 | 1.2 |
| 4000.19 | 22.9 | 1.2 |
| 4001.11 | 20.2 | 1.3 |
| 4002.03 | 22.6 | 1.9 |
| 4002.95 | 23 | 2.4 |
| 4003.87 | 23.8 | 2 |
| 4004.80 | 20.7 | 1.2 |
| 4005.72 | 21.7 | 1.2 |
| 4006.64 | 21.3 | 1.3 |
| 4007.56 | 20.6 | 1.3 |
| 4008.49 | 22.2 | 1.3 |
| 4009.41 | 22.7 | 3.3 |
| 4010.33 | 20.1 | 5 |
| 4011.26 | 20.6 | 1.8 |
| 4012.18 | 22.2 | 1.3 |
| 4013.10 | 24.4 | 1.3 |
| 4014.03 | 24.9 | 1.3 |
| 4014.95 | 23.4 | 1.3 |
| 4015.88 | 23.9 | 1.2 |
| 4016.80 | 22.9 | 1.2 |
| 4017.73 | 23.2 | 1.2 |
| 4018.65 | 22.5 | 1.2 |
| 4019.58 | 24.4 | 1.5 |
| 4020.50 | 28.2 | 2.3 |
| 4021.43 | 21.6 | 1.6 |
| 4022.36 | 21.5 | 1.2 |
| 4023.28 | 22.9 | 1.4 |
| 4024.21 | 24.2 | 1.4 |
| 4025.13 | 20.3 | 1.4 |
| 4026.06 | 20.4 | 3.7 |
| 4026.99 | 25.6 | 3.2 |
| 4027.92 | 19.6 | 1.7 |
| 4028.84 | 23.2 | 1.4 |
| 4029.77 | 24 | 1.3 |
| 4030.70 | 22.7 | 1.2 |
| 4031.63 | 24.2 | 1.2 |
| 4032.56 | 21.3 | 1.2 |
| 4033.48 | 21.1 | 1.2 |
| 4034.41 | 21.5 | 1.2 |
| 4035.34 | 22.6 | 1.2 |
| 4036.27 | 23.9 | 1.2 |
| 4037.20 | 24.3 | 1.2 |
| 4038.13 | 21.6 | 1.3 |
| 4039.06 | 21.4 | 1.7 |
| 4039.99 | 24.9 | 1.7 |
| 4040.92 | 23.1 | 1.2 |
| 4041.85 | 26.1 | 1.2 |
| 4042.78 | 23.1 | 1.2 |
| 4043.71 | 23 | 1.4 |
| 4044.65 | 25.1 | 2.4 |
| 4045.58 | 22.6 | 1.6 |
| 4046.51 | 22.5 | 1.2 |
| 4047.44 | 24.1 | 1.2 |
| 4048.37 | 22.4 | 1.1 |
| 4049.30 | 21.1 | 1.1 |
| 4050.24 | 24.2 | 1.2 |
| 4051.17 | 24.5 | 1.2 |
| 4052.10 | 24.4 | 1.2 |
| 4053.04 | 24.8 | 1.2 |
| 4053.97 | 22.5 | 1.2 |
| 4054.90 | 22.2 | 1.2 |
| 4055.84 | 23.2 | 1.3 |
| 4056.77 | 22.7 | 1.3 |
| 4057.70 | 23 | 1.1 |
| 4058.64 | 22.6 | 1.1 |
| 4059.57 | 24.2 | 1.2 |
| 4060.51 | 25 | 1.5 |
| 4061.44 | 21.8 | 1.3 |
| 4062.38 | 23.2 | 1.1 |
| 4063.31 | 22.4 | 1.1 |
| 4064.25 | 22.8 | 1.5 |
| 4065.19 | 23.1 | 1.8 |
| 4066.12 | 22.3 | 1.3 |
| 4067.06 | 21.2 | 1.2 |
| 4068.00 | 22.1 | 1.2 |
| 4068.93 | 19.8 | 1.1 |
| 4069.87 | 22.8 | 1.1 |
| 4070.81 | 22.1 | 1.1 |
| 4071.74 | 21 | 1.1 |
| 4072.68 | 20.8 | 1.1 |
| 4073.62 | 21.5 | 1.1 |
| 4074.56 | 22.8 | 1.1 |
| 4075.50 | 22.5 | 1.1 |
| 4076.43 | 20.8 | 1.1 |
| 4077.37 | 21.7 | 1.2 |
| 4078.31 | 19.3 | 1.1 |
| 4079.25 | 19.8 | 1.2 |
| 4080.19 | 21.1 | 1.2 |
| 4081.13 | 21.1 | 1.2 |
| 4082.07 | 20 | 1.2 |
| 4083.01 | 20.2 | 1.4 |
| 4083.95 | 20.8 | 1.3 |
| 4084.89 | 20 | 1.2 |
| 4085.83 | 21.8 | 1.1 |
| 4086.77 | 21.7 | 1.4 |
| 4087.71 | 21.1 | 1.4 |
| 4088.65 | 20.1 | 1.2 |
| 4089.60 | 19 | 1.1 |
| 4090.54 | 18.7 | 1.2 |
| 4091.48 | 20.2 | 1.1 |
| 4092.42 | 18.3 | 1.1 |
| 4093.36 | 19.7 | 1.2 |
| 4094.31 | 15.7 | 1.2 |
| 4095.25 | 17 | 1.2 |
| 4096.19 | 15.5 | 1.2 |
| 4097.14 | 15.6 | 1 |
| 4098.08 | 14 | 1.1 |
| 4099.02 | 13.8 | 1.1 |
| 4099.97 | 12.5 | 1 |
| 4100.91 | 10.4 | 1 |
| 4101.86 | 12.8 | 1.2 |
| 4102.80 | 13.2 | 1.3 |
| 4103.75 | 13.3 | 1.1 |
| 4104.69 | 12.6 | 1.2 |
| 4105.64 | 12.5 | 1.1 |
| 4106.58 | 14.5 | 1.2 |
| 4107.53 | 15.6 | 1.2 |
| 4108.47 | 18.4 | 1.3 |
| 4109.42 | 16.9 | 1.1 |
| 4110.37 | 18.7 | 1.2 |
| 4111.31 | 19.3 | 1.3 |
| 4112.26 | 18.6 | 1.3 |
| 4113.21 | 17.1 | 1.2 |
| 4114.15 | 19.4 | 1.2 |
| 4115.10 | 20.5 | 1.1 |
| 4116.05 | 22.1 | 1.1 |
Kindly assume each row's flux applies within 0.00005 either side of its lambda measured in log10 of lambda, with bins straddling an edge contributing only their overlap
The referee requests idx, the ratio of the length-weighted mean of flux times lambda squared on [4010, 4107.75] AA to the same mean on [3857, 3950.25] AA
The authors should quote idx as 1.29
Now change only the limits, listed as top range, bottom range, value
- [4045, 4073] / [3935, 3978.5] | 1.53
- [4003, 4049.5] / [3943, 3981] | 1.52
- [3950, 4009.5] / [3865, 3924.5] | 1.06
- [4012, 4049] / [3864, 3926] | 1.40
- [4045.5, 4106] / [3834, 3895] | 1.42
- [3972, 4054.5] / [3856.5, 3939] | 1.29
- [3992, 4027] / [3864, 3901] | 1.53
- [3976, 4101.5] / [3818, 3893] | 1.53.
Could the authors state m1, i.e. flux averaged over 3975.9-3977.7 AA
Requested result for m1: 16.4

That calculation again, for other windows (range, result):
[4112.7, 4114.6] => 18.3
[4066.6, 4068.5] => 21.7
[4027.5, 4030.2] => 22.3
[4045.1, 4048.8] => 23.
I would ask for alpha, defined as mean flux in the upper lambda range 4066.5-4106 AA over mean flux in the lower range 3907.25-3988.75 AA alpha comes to 1.1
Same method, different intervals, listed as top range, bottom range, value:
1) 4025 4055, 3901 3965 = 1.24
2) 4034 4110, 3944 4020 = 1.10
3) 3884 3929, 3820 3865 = 1.16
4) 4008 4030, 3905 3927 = 1.09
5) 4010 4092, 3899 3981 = 1.29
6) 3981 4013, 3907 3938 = 1.11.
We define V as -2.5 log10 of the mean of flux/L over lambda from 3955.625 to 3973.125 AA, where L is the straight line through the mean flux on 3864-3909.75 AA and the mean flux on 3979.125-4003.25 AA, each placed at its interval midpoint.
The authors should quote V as 0.43 mag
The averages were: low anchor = 16.3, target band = 13.1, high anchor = 20.6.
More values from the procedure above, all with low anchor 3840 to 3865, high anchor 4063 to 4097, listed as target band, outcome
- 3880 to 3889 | 0.42 mag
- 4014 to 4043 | -0.16 mag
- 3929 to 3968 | 0.16 mag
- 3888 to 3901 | 0.36 mag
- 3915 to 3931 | -0.09 mag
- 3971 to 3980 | 0.41 mag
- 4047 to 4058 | -0.15 mag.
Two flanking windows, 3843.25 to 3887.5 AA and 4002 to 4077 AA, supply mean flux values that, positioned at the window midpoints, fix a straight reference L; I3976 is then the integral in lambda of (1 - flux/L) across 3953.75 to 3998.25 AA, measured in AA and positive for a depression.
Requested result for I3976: 9.3 AA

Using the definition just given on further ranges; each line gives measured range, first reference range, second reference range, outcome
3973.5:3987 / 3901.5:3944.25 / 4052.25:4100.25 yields 1.8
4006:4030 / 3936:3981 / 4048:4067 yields -3.1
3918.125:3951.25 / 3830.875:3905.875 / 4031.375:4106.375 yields -1.7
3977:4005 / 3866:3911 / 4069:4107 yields -5.0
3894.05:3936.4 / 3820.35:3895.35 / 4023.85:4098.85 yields -4.1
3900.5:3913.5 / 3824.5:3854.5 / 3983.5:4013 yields -2.2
